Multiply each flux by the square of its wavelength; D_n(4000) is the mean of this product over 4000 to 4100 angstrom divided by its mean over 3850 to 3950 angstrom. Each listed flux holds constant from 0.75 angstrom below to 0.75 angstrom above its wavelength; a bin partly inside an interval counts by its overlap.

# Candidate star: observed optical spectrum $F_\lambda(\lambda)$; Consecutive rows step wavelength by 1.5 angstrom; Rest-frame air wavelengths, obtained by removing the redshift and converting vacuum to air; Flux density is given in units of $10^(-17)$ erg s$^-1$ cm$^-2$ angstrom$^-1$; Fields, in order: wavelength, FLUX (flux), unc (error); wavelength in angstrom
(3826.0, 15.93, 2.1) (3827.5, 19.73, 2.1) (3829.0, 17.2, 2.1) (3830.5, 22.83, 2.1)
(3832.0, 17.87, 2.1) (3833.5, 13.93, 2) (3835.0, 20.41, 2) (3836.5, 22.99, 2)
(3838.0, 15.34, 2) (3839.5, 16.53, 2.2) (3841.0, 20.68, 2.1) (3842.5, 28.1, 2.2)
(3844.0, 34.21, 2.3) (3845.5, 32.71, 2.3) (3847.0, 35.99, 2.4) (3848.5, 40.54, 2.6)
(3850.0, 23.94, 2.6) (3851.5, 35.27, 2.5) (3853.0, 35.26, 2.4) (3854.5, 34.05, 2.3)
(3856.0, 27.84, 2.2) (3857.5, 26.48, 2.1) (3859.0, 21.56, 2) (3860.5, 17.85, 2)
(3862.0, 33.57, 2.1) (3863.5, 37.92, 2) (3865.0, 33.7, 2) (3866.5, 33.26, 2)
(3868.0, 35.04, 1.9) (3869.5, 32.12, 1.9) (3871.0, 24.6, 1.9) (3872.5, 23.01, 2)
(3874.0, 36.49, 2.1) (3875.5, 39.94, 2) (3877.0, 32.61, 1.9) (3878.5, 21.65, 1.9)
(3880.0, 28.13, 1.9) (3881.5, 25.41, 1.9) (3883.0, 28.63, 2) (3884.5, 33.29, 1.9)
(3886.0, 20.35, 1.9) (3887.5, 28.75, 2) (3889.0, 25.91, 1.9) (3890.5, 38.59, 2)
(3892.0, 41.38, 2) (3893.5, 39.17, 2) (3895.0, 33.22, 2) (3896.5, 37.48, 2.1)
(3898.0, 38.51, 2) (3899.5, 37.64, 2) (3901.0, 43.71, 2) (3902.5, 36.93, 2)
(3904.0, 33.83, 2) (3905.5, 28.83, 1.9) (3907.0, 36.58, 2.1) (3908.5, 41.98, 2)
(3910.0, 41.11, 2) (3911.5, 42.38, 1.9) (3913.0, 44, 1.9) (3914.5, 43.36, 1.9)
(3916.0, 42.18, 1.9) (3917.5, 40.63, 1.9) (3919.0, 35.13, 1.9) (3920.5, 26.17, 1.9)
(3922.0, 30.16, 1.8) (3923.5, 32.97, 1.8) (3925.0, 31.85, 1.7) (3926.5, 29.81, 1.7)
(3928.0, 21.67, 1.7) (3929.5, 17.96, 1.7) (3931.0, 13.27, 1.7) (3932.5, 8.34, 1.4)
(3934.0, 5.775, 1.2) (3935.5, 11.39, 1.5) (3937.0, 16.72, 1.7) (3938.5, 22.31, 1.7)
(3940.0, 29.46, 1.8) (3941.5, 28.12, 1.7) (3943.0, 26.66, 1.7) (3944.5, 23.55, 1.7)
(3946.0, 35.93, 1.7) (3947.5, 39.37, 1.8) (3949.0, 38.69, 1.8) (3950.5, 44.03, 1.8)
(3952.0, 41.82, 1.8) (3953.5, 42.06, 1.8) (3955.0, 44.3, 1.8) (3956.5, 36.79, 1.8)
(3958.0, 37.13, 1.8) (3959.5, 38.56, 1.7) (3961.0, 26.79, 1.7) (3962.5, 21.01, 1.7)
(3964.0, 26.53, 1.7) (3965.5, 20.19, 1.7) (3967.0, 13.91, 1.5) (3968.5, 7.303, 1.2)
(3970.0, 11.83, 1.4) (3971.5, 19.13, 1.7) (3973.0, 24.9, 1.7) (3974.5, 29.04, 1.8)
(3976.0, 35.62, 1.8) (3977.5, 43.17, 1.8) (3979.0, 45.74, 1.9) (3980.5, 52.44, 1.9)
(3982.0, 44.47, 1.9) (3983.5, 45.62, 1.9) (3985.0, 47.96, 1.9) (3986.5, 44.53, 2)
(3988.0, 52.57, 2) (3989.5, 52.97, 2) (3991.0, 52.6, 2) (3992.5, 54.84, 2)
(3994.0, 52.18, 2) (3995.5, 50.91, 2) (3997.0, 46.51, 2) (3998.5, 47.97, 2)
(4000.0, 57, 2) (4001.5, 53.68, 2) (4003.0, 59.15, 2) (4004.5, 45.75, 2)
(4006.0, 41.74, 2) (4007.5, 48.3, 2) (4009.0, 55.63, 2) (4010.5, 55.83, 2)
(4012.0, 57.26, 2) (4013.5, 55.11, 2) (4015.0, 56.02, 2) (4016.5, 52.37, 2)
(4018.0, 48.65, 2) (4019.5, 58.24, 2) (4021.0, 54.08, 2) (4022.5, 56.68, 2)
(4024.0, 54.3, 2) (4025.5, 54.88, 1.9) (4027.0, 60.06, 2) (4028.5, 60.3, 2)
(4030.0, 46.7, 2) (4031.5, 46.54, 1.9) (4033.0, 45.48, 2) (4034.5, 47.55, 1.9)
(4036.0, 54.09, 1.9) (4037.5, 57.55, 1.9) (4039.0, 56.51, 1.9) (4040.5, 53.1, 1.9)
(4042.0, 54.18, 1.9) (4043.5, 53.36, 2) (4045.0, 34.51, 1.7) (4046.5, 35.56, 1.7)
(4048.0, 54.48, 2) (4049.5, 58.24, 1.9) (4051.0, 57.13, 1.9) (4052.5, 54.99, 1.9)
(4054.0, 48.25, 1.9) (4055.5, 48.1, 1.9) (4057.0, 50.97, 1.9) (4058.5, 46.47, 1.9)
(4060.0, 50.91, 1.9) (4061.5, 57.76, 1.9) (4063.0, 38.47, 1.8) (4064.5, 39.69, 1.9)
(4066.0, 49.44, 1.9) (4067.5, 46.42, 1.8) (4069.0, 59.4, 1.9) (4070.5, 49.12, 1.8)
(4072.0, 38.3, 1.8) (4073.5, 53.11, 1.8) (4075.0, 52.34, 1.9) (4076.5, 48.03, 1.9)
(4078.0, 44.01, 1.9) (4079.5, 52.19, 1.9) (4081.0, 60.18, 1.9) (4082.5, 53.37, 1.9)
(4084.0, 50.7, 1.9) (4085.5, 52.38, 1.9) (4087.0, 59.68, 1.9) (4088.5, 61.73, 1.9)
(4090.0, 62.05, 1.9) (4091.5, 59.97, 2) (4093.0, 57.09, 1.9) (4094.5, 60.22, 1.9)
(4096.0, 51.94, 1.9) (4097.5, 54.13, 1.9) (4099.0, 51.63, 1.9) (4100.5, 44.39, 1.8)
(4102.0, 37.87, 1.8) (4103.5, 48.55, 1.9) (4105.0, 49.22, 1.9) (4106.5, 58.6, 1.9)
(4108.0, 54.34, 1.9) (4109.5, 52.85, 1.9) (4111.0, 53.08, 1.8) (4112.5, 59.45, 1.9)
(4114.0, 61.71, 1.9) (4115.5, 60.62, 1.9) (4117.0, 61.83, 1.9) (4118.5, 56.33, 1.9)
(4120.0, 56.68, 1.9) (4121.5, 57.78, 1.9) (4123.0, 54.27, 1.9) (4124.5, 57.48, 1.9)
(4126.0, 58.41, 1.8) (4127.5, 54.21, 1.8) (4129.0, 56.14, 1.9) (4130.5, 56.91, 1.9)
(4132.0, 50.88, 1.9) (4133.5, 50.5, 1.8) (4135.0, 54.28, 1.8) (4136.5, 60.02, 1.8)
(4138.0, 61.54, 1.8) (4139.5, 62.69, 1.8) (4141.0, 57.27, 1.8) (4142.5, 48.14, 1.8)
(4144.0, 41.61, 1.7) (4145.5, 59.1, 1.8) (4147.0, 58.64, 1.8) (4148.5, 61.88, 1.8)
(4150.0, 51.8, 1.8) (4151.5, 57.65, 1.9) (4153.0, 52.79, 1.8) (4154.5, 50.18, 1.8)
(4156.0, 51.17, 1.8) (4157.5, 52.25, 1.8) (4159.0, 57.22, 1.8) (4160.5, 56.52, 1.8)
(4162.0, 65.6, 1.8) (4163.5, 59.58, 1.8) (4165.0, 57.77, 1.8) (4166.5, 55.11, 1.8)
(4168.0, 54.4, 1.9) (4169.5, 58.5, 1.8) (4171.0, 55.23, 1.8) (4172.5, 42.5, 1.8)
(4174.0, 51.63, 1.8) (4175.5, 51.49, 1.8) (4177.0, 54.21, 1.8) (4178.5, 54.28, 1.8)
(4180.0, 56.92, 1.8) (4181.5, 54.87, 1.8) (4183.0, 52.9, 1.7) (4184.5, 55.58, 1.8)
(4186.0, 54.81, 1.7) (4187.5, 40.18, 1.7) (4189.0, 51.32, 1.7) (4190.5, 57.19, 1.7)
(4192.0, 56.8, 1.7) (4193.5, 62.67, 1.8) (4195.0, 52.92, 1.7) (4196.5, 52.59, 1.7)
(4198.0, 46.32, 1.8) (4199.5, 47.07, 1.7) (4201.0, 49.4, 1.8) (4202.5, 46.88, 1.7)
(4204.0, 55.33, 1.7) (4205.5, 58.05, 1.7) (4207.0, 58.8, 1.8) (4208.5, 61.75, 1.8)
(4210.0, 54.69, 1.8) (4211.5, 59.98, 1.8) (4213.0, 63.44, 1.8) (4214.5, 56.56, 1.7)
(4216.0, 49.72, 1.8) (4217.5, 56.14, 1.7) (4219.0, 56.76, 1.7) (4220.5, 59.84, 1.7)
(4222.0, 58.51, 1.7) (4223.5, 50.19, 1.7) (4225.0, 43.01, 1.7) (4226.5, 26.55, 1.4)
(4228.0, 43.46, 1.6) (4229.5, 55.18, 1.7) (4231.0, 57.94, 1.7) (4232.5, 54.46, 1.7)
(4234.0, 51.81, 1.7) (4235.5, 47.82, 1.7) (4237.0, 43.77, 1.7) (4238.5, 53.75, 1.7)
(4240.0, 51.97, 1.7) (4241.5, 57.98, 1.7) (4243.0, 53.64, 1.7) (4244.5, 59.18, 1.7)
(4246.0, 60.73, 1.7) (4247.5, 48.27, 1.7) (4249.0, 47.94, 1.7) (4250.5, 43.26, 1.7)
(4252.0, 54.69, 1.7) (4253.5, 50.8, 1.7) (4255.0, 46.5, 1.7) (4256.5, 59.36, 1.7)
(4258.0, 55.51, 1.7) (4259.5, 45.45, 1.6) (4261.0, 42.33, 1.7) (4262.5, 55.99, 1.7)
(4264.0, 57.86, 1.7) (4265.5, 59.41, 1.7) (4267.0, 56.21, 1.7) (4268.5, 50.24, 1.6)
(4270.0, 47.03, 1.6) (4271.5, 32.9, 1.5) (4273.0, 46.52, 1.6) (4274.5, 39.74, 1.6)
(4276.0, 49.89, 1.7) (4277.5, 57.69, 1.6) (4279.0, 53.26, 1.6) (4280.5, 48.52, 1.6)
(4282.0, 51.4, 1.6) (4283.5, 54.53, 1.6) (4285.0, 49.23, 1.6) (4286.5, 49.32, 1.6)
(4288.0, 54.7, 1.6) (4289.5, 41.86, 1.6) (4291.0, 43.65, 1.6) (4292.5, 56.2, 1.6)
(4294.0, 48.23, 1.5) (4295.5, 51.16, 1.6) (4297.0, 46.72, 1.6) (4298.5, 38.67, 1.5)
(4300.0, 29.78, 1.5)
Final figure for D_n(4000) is 1.82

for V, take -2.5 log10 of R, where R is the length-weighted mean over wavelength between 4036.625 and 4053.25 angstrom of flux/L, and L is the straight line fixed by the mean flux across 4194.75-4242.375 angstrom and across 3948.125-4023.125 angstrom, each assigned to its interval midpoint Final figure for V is -0.14 mag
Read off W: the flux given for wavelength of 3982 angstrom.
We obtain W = 44.47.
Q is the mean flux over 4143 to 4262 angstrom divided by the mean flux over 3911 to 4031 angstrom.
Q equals 1.36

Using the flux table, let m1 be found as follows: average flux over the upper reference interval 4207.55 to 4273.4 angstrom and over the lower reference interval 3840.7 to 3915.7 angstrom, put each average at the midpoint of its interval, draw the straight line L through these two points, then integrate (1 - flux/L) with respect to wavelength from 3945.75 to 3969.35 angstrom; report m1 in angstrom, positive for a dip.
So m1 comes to 3.3 angstrom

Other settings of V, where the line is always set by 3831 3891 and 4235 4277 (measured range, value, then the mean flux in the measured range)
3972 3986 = -0.16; 40.7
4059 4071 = -0.22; 48.8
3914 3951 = 0.17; 27.6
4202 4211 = -0.17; 56.3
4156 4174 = -0.21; 55.5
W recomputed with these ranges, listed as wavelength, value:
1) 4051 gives 57.13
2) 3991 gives 52.6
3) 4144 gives 41.61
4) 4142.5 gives 48.14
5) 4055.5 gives 48.1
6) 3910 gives 41.11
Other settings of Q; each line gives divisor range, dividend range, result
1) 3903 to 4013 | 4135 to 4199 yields 1.50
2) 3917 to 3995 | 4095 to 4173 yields 1.70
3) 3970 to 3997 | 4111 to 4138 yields 1.32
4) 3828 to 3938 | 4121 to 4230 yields 1.84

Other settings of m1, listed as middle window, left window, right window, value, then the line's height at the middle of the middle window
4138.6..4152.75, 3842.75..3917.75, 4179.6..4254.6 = -1.9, 48.7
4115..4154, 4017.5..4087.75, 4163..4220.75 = -2.2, 53.1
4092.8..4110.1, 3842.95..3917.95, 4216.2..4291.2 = -3.1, 43.8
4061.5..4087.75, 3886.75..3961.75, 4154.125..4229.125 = -3.3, 44.4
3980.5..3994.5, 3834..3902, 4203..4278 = -4.6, 37.4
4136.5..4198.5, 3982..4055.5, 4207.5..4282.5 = -3.4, 51.8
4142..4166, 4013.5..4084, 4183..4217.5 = -0.9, 53.3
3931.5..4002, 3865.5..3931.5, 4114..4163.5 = 8.9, 39.6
